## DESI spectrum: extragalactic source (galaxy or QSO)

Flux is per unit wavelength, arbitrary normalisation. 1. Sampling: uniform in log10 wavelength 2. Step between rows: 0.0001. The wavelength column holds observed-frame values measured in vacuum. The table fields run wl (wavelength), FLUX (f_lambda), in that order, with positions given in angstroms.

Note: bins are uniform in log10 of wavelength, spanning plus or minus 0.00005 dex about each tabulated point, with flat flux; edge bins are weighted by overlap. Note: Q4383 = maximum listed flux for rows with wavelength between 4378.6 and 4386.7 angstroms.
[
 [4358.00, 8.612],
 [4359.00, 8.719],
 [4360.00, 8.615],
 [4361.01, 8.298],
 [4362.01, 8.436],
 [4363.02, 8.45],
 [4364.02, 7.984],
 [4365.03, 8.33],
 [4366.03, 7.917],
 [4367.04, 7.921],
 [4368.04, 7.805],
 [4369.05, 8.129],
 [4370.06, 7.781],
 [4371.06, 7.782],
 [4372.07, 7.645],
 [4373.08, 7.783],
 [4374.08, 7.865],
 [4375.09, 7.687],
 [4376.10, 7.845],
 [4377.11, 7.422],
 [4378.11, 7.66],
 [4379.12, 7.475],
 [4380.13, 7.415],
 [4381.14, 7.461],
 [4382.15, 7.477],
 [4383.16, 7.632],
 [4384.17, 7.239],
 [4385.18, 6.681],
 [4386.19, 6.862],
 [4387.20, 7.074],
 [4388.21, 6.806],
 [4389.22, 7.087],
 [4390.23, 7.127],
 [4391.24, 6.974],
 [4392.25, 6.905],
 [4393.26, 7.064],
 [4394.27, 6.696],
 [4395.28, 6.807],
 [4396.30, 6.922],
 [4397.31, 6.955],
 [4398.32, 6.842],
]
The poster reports 7.632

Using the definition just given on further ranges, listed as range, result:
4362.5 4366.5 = 8.45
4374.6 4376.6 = 7.845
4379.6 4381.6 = 7.461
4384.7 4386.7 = 6.862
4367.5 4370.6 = 8.129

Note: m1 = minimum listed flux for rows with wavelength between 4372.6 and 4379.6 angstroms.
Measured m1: 7.422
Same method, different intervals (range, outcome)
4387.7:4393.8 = 6.806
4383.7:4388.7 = 6.681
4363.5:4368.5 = 7.805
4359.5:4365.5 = 7.984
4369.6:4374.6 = 7.645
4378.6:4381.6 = 7.415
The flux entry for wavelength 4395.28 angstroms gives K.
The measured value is 6.807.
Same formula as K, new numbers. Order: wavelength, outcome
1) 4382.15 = 7.477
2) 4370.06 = 7.781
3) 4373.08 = 7.783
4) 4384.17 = 7.239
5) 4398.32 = 6.842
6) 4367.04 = 7.921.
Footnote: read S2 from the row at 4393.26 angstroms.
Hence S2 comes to 7.064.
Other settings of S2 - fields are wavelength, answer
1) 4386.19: 6.862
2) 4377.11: 7.422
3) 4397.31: 6.955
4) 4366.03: 7.917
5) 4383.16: 7.632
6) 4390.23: 7.127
